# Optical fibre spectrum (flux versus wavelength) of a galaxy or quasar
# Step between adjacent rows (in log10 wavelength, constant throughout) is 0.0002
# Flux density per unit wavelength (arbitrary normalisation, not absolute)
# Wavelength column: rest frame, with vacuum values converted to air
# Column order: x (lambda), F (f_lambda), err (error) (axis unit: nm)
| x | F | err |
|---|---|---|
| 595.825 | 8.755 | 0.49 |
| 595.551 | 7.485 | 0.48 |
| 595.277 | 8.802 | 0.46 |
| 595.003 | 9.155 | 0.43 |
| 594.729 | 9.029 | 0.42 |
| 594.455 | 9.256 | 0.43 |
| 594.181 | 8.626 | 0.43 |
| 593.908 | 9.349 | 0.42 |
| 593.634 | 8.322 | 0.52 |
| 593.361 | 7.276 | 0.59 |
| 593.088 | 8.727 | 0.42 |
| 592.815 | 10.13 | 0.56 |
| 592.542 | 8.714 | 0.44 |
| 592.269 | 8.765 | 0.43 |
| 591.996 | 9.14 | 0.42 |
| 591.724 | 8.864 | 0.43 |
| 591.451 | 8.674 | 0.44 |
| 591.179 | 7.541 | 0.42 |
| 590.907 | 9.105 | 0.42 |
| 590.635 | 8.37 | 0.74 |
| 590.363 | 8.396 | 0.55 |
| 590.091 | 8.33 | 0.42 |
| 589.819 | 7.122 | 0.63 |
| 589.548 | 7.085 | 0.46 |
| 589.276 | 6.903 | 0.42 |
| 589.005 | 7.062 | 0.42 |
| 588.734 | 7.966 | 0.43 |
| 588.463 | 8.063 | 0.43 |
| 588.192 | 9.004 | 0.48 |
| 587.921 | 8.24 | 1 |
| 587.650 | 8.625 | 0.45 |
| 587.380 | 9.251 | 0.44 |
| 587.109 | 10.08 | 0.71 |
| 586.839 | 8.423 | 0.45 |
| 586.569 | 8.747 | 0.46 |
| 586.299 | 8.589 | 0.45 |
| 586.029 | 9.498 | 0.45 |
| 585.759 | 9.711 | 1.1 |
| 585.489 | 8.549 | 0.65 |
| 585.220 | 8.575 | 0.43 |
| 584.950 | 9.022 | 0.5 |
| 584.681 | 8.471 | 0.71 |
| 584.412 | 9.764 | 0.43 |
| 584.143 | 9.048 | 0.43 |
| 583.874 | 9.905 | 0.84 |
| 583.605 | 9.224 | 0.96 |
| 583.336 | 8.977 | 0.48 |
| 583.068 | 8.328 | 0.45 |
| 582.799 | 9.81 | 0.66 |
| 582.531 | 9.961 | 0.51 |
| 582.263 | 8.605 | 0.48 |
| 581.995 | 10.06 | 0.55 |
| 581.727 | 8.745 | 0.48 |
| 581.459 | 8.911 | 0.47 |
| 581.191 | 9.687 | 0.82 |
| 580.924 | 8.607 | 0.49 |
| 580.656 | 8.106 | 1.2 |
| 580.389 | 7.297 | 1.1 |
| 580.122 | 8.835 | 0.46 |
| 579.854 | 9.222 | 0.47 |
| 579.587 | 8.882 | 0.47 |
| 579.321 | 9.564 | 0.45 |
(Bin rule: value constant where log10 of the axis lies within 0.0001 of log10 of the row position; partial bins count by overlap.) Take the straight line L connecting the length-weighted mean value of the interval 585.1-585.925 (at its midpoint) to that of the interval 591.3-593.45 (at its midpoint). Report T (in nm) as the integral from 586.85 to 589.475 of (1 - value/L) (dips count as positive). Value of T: 0.17 nm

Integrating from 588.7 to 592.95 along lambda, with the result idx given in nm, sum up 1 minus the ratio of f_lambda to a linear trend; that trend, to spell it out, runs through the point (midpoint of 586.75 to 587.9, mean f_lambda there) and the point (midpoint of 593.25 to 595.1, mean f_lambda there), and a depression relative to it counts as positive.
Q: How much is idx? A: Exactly 0.289 nm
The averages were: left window 9.04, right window 8.73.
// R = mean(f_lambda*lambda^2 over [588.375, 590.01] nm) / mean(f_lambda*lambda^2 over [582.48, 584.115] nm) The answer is 0.81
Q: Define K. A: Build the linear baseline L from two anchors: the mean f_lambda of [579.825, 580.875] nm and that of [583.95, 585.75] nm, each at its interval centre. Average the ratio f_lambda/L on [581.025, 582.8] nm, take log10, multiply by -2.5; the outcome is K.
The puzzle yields -0.10 mag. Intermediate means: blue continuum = 8.29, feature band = 9.36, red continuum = 8.99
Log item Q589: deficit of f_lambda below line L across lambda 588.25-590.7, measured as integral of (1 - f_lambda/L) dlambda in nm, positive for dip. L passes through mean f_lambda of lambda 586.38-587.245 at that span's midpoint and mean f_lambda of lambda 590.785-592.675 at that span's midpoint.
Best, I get 0.313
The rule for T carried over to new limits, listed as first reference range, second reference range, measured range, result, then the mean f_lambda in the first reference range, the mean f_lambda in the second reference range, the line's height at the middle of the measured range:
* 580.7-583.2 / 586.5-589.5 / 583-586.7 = -0.12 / 9.15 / 8.35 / 8.77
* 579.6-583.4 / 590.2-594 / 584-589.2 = 0.03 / 8.94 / 8.66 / 8.8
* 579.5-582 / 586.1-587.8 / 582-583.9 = -0.09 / 8.77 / 8.97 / 8.84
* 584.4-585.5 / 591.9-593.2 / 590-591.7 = 0.11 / 8.82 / 9.1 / 9.03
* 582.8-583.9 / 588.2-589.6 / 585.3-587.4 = -0.20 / 9.11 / 7.58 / 8.28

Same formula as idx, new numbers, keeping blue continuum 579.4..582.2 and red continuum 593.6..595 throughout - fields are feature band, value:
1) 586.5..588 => 0.00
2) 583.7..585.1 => -0.06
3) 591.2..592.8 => 0.02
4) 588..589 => 0.08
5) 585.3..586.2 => -0.03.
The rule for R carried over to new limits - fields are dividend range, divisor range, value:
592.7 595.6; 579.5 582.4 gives 1.04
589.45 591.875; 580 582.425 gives 0.96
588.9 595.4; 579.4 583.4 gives 0.98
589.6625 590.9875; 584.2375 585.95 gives 0.93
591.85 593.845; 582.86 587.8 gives 0.99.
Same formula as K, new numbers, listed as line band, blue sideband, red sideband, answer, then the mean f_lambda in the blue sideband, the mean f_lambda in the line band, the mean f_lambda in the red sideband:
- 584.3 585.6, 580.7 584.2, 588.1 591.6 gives -0.011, 9.2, 8.87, 7.96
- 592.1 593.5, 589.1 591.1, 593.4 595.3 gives -0.030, 7.87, 8.73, 8.86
